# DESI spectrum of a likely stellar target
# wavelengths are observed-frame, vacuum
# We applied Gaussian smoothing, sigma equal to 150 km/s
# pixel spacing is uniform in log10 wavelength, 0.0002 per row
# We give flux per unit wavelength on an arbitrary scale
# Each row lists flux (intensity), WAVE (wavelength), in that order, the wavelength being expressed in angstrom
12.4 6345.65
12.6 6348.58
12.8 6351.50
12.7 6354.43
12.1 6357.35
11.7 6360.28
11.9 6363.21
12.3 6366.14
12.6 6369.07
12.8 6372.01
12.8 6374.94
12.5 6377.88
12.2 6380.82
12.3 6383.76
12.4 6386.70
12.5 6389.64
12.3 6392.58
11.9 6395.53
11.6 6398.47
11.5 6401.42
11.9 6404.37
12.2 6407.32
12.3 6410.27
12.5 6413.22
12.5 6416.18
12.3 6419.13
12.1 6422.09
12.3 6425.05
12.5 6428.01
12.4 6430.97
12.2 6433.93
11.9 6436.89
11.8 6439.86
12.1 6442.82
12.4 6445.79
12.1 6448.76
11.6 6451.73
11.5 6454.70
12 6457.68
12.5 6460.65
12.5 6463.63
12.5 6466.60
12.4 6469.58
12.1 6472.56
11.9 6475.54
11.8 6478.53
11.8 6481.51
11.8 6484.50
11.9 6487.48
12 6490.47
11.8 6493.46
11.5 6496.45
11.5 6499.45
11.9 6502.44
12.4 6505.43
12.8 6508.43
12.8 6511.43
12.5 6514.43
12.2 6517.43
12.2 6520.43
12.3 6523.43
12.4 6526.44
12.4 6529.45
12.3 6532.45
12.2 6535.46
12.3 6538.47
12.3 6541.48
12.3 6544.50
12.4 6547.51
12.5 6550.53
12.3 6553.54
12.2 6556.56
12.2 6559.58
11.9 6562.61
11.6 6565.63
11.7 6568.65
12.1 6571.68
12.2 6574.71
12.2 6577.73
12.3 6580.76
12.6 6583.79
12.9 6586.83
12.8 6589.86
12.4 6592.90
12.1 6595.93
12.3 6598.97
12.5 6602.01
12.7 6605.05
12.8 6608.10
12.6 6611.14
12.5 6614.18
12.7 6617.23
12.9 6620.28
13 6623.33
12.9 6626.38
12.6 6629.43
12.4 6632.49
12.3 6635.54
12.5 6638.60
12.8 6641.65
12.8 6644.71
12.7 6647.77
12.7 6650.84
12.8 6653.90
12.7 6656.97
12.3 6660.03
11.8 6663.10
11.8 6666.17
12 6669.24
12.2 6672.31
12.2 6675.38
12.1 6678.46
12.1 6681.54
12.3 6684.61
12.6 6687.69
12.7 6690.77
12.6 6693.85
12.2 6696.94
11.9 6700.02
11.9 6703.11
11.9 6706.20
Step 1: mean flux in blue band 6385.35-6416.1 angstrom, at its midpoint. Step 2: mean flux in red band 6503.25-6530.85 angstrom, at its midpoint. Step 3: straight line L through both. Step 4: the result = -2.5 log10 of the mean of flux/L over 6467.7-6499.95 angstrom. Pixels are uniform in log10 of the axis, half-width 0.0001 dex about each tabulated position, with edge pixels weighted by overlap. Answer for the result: 0.04 mag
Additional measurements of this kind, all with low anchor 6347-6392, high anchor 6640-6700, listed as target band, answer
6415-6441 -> 0.016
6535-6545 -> 0.010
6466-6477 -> 0.017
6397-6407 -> 0.061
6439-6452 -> 0.031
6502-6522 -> -0.003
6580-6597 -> -0.013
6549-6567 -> 0.024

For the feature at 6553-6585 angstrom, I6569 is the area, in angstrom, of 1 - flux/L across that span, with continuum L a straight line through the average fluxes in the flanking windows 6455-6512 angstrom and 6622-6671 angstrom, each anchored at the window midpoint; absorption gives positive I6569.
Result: 0.5 angstrom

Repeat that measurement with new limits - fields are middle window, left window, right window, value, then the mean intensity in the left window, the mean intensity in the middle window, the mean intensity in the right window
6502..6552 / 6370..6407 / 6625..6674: -0.1 angstrom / 12.2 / 12.4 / 12.5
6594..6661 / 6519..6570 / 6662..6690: -2.5 angstrom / 12.2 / 12.6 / 12.1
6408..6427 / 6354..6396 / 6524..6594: 0.0 angstrom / 12.3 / 12.3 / 12.3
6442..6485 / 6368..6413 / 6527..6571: 0.5 angstrom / 12.3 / 12.1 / 12.2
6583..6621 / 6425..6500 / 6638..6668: -0.7 angstrom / 12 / 12.6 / 12.5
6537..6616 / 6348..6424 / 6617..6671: 0.8 angstrom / 12.3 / 12.3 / 12.5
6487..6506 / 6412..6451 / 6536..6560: 0.7 angstrom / 12.2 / 11.8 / 12.3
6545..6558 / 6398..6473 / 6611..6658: 0.1 angstrom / 12.2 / 12.4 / 12.7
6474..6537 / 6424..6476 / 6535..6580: 0.2 angstrom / 12.2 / 12.1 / 12.2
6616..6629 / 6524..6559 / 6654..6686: -0.7 angstrom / 12.3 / 12.9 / 12.2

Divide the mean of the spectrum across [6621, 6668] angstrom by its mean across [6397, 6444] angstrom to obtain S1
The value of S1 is 1.03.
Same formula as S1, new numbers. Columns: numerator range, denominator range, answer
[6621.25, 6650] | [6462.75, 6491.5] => 1.05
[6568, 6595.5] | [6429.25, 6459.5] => 1.03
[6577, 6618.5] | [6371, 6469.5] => 1.03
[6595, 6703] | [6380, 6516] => 1.03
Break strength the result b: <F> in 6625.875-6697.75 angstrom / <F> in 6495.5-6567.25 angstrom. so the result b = 1.02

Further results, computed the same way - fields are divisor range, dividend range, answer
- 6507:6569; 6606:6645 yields 1.03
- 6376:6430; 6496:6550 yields 1.01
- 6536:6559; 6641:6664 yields 1.02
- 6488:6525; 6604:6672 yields 1.03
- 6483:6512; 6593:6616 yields 1.04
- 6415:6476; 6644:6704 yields 1.01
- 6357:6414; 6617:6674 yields 1.02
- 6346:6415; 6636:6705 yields 1.01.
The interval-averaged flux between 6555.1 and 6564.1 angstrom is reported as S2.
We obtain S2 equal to 12.1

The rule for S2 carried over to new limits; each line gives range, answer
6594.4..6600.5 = 12.2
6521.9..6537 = 12.3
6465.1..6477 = 12.2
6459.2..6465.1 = 12.5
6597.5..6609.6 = 12.6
